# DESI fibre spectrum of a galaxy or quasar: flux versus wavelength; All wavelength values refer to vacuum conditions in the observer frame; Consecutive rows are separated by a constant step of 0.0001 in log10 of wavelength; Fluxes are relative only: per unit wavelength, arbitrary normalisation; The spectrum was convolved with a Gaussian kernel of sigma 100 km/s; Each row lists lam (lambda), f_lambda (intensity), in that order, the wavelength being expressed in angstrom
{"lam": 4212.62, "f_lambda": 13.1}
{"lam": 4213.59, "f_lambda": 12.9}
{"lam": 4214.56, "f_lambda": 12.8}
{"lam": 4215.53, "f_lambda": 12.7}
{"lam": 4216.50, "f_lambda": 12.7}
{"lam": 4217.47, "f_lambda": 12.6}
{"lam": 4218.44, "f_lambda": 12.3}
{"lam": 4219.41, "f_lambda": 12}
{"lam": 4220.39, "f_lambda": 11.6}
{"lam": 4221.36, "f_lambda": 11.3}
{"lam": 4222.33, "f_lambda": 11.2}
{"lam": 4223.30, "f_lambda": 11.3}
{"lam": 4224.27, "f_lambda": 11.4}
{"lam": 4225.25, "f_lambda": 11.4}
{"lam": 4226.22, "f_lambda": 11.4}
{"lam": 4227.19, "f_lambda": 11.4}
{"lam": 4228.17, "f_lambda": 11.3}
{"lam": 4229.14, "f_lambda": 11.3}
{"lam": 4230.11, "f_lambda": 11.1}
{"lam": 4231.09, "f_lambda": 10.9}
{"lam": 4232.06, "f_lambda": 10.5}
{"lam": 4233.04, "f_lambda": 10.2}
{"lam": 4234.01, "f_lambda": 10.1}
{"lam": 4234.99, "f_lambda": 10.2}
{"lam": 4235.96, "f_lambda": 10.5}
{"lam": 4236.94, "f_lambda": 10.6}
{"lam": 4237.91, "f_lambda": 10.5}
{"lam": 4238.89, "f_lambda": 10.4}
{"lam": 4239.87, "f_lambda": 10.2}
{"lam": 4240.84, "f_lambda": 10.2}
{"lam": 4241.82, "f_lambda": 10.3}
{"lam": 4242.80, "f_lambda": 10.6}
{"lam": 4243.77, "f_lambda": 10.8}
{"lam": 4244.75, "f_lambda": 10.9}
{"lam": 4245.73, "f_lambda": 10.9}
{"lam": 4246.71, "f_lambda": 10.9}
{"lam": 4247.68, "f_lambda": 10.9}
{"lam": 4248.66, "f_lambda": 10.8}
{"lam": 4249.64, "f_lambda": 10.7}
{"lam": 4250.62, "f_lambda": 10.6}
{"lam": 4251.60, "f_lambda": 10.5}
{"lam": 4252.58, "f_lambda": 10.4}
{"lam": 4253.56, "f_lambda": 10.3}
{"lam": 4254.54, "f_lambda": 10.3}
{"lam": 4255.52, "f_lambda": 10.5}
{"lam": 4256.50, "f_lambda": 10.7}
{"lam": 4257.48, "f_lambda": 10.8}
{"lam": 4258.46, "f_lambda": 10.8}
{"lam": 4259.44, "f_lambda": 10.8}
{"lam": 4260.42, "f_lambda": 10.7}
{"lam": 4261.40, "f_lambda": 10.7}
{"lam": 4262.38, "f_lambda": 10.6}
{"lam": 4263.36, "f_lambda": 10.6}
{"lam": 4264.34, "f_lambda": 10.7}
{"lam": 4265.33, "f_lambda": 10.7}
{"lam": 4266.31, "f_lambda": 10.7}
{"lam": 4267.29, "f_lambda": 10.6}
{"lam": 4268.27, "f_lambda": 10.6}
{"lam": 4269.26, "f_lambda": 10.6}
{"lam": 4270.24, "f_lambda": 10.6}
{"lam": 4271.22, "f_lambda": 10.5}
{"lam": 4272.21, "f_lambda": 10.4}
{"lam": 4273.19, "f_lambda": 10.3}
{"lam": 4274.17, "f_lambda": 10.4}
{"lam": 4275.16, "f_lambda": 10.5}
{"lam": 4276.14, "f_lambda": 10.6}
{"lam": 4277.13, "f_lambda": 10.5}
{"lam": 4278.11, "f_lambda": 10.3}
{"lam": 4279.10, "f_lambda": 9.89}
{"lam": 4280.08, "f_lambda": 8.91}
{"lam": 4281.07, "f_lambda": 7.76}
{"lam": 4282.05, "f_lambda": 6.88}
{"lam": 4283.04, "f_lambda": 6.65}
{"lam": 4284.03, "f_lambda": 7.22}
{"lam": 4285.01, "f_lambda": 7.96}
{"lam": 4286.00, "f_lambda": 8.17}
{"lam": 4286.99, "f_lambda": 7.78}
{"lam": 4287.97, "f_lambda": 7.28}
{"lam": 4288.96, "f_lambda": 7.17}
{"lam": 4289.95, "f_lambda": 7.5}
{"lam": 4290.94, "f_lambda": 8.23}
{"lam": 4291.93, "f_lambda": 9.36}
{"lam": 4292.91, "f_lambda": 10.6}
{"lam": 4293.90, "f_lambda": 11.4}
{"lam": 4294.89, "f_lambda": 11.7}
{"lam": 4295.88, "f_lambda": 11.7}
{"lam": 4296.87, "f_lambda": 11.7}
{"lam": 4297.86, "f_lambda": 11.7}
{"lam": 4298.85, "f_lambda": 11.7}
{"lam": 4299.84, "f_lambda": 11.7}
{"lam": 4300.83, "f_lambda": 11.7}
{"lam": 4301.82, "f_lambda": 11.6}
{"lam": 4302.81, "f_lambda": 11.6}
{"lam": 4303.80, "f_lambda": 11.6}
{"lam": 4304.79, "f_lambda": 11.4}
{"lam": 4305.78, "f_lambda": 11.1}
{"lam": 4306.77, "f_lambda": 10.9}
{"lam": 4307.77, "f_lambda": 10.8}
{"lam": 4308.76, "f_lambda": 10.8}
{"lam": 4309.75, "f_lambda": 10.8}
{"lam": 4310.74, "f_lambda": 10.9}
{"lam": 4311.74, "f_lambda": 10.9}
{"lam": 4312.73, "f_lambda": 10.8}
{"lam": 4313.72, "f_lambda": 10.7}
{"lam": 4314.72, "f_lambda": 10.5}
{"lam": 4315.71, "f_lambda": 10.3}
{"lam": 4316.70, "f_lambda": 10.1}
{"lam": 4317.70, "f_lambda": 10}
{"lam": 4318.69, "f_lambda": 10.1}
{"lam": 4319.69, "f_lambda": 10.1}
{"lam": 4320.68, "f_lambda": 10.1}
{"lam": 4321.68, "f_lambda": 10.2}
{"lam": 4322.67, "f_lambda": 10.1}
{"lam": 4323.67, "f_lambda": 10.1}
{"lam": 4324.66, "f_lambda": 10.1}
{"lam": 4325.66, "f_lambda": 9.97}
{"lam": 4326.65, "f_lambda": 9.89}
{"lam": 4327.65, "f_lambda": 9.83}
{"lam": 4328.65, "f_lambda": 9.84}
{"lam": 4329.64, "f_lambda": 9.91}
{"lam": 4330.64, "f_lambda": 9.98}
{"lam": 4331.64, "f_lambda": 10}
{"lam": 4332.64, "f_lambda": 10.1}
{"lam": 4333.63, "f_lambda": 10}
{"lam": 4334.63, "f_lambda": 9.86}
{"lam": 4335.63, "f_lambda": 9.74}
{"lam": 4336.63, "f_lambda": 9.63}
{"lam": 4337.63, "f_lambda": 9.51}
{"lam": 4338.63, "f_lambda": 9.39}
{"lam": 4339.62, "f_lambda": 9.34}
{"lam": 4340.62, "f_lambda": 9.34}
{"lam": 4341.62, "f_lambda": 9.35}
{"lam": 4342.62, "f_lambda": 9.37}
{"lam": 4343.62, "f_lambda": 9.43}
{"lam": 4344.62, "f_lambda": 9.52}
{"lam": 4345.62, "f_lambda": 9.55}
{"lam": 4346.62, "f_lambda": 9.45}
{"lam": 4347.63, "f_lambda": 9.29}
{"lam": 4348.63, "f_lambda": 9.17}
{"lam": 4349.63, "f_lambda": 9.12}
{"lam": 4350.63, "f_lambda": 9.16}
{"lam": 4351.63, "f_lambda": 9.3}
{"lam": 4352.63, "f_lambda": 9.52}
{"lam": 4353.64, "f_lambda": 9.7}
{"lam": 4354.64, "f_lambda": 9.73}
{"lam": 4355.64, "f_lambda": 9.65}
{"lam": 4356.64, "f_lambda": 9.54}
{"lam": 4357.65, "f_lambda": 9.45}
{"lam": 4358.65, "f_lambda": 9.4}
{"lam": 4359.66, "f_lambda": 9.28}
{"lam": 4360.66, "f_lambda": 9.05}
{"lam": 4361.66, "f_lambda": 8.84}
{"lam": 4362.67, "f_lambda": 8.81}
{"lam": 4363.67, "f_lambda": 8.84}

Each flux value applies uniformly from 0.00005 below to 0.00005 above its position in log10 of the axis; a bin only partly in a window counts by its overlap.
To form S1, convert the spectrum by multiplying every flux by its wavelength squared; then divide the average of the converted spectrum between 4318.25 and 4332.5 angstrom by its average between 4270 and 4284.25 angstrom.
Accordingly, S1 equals 1.08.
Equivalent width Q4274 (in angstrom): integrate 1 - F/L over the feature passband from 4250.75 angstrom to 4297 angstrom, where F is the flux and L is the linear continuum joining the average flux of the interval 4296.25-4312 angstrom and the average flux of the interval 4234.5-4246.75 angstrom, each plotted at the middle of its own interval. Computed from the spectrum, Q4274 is 4.53 angstrom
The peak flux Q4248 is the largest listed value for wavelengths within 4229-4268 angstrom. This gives 11.3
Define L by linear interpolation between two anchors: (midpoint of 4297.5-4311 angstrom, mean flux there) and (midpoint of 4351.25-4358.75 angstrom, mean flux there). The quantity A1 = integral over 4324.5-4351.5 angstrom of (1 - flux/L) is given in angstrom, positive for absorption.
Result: 1.40 angstrom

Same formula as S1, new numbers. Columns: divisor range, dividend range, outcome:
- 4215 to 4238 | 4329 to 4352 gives 0.89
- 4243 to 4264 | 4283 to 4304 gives 0.94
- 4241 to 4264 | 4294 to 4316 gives 1.08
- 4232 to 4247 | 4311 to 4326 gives 1.02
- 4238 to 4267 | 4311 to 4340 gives 0.98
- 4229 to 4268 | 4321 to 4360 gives 0.95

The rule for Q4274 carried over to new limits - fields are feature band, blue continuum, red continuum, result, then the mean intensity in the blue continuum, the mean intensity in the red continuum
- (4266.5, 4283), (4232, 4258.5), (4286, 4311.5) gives 1.0 angstrom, 10.5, 10.5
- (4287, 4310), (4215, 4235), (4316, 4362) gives -0.6 angstrom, 11.4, 9.66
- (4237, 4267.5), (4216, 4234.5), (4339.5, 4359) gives 0.9 angstrom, 11.4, 9.42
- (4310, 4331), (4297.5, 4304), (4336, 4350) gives 0.8 angstrom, 11.7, 9.39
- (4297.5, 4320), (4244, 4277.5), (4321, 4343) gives -2.0 angstrom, 10.6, 9.8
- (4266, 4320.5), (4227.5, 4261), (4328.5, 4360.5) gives -0.1 angstrom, 10.6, 9.54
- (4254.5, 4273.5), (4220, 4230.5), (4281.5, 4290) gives -3.9 angstrom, 11.3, 7.4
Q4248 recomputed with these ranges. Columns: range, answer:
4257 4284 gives 10.8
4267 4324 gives 11.7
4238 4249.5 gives 10.9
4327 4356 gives 10.1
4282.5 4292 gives 9.36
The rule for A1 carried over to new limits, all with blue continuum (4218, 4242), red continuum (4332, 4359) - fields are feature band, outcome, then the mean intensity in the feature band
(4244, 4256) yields 0.06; 10.6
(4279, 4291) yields 2.98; 7.72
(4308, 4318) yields -0.69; 10.6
